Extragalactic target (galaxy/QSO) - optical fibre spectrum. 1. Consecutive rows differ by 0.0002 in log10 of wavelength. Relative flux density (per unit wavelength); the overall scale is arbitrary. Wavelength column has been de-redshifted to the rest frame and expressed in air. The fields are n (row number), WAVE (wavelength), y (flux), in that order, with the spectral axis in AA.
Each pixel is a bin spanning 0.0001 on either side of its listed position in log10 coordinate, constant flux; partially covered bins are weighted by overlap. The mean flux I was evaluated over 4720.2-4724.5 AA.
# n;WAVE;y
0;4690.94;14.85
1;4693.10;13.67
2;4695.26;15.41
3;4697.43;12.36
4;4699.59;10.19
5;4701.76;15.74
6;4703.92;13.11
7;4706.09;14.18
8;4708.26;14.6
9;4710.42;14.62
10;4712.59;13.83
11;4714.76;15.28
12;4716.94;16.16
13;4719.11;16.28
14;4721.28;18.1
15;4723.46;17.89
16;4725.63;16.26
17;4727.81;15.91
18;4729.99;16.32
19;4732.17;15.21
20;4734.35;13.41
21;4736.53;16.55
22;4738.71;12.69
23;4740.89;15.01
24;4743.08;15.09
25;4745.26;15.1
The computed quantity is 18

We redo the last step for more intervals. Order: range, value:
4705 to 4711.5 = 14.5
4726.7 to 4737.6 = 15.5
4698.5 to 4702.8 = 12.9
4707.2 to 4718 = 14.9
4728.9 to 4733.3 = 15.7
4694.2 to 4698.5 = 13.9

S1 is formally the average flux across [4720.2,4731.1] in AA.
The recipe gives 16.9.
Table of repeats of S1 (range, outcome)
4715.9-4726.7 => 17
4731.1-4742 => 14.6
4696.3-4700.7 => 11.3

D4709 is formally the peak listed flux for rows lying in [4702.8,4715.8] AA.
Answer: 15.28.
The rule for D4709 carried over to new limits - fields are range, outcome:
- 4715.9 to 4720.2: 16.28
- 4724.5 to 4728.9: 16.26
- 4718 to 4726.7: 18.1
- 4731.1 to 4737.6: 16.55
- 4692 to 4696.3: 15.41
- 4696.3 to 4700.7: 12.36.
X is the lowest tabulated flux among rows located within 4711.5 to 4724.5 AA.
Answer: 13.83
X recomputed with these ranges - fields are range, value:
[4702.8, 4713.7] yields 13.11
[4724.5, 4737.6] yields 13.41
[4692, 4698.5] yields 12.36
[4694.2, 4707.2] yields 10.19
